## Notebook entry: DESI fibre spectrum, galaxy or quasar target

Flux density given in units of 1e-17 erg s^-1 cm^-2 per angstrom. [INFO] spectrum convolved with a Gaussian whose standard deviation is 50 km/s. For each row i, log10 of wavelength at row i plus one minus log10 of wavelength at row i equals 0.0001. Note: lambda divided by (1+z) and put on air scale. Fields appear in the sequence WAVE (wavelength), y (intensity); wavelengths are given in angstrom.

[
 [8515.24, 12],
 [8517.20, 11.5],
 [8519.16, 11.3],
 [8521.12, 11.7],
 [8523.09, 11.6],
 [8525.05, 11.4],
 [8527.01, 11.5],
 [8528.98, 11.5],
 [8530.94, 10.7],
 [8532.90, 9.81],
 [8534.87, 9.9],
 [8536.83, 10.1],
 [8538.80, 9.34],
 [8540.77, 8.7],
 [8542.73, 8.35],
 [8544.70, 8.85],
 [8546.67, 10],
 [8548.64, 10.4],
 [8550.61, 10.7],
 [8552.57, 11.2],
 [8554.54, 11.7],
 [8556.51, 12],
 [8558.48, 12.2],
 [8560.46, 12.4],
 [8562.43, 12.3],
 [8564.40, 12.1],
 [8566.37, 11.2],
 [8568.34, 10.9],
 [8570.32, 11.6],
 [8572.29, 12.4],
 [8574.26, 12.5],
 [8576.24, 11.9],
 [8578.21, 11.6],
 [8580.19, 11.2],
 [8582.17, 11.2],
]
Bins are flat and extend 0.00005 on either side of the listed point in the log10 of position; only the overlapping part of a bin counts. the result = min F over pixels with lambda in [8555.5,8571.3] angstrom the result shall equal 10.9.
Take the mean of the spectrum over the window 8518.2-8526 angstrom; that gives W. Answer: 11.5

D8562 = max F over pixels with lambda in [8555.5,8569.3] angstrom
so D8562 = 12.4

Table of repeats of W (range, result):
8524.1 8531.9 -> 11.3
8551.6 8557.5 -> 11.6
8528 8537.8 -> 10.4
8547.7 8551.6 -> 10.6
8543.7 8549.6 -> 9.73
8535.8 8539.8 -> 9.71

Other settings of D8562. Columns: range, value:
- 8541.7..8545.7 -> 8.85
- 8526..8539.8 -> 11.5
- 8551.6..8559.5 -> 12.2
